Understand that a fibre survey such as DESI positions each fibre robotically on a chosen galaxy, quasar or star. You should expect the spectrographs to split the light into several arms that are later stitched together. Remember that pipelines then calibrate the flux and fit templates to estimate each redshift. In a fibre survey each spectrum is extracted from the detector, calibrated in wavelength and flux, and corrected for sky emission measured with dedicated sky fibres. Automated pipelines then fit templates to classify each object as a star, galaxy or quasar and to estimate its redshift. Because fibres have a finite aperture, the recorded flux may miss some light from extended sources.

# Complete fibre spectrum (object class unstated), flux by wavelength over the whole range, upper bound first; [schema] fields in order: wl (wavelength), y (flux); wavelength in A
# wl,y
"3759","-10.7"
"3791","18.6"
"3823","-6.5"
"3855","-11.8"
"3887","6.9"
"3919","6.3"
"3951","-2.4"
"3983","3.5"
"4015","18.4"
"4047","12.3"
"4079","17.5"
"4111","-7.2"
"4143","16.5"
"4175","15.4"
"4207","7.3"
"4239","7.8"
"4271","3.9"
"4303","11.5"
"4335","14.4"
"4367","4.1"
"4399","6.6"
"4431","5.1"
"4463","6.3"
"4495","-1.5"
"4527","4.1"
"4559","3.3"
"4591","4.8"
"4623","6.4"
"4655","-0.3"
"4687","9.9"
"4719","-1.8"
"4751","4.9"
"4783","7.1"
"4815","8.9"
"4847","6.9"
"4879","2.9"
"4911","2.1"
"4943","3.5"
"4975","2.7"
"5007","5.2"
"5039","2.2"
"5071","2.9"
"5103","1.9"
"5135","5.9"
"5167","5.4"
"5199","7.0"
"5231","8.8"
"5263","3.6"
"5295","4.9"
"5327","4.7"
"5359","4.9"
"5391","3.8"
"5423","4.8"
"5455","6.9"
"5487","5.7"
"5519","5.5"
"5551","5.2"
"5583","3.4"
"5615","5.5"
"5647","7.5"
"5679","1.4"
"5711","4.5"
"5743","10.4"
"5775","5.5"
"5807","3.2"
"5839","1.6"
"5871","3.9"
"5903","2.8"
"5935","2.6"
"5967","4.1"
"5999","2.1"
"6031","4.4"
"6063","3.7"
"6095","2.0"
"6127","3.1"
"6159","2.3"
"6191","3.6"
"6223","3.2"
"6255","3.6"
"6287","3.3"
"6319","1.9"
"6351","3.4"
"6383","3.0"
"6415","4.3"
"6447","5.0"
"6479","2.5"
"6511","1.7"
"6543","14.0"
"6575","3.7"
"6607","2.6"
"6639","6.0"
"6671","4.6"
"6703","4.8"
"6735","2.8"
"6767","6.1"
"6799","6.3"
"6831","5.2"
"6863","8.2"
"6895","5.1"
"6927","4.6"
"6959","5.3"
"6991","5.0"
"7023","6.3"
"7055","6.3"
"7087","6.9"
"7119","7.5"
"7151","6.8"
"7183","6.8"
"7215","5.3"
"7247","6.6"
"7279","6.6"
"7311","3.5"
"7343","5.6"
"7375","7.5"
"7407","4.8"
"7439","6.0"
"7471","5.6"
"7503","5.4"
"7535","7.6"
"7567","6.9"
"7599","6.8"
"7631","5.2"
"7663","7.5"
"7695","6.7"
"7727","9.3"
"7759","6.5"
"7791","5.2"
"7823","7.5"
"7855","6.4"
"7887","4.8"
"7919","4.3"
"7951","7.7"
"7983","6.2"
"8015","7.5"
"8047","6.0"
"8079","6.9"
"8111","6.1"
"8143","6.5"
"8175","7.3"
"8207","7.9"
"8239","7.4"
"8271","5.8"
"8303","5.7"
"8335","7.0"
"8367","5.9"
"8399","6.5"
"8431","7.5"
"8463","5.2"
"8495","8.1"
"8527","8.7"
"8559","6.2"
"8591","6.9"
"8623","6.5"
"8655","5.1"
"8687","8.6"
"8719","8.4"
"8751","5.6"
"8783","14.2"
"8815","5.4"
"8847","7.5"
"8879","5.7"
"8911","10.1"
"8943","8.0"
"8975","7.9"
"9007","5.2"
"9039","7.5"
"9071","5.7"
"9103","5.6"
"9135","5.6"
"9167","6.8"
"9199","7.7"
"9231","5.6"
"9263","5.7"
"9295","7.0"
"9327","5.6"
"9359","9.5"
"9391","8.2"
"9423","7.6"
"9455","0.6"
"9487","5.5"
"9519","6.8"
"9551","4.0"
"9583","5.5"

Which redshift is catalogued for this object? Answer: 0.76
